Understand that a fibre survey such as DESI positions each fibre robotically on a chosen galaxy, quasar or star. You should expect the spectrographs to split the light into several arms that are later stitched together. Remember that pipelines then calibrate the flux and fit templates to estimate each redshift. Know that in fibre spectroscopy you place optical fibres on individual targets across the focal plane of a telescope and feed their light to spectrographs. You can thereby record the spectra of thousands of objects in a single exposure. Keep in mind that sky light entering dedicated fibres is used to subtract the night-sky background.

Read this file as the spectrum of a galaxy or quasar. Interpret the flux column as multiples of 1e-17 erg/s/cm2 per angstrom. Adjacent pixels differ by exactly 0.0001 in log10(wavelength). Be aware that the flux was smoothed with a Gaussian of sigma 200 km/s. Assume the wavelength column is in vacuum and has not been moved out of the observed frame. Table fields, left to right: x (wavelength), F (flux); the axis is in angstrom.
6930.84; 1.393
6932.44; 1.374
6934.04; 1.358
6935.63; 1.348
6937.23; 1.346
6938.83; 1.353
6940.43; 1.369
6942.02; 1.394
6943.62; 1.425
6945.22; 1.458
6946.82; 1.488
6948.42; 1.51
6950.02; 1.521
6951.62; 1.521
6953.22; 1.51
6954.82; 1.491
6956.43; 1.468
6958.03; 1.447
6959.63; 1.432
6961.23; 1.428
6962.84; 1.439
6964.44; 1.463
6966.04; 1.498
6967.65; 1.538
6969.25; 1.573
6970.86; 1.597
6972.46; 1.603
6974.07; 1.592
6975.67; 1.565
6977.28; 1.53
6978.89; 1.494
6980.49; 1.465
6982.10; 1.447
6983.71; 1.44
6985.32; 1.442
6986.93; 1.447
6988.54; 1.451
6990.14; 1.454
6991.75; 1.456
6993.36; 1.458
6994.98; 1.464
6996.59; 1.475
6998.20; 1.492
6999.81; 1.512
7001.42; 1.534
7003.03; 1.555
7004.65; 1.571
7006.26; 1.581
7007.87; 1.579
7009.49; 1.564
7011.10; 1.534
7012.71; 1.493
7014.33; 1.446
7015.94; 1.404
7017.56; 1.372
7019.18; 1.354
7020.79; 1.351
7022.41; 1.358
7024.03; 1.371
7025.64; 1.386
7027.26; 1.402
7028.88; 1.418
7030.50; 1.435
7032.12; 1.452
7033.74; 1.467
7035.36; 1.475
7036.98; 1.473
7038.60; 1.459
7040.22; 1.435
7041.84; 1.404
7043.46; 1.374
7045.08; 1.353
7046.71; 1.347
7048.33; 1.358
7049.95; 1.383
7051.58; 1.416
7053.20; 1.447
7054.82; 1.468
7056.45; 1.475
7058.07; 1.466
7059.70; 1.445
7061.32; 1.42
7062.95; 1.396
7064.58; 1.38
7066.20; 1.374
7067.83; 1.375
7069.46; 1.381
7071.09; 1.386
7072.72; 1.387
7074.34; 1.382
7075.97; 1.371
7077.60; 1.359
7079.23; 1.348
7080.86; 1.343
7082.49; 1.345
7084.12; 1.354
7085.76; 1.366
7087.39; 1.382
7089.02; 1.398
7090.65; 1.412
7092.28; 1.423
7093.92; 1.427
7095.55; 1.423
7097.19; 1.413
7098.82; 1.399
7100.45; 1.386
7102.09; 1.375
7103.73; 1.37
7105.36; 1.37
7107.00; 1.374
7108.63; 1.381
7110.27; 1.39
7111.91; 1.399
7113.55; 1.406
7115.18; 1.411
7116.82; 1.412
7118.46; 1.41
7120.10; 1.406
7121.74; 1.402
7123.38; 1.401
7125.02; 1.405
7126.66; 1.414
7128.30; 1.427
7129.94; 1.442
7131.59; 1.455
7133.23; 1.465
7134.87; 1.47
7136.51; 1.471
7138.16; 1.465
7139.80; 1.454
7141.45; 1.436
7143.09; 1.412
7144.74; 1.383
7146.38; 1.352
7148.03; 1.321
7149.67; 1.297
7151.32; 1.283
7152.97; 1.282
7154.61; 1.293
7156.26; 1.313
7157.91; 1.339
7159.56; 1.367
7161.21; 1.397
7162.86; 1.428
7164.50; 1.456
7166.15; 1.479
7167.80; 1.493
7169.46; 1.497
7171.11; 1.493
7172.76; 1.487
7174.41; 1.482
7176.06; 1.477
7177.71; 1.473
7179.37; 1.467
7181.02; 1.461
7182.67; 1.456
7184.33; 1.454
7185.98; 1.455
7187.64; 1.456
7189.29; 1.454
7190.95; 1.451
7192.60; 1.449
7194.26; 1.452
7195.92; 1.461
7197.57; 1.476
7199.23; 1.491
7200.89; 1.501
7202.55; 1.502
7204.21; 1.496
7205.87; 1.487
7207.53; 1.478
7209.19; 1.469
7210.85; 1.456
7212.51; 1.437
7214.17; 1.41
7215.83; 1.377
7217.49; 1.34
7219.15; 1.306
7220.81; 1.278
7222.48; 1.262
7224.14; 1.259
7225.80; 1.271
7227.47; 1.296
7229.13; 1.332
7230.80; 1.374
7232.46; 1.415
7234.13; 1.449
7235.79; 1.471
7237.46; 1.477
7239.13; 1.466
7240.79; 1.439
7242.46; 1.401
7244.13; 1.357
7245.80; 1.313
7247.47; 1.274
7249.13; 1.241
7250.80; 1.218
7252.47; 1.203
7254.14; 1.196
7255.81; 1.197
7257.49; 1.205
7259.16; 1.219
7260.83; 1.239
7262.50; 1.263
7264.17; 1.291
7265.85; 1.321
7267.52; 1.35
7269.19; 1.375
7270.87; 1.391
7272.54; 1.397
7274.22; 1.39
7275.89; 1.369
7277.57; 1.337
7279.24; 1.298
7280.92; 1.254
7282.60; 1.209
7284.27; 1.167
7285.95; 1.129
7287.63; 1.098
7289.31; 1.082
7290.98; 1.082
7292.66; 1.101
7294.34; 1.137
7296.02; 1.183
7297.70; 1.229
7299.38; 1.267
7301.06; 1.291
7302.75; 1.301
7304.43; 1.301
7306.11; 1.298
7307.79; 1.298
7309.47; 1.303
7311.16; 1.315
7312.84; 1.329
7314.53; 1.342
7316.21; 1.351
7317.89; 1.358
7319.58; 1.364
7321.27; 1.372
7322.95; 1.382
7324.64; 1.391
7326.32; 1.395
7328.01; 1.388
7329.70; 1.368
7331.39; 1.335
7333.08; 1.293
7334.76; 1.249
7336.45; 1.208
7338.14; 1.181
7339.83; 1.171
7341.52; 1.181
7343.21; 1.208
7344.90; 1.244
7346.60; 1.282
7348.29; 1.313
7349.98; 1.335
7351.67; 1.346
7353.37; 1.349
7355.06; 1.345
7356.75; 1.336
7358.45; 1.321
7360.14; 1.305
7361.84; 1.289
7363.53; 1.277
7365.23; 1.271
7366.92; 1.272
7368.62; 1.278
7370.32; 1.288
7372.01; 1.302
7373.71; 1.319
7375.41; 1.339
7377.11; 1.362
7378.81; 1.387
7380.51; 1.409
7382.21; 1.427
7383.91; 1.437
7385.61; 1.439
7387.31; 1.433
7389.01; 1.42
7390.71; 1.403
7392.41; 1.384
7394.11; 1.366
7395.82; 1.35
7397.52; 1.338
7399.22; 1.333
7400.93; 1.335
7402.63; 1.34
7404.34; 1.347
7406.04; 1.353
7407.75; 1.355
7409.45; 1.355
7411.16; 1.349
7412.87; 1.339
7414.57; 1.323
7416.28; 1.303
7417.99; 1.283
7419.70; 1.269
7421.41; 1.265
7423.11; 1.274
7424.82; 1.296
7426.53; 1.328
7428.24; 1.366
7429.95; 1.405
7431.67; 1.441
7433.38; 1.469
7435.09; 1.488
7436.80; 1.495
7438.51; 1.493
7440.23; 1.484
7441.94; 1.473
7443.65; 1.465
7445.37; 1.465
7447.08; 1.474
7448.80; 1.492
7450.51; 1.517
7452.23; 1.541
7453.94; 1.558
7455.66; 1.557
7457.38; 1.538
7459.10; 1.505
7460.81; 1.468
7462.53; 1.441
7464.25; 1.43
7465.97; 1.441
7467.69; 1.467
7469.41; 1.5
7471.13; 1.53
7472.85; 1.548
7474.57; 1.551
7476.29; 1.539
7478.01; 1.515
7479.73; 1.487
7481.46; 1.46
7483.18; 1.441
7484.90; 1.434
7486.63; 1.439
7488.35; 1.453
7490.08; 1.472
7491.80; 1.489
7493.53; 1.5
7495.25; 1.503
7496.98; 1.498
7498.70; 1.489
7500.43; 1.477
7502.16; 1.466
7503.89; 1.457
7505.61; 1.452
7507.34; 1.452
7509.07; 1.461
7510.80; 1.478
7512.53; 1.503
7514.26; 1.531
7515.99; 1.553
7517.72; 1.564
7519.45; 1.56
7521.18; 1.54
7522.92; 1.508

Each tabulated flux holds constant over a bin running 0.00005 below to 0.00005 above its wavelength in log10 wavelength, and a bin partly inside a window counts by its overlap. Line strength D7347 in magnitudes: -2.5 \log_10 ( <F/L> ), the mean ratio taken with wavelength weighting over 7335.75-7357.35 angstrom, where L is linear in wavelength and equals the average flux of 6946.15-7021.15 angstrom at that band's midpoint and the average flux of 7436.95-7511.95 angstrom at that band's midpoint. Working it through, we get 0.17 mag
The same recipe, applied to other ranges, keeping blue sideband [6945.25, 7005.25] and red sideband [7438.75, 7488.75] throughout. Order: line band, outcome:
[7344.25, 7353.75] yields 0.141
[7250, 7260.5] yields 0.230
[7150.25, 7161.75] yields 0.133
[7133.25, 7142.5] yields 0.026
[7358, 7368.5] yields 0.160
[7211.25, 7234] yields 0.116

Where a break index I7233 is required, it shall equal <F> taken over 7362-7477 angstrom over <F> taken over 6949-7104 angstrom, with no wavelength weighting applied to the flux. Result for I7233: 0.97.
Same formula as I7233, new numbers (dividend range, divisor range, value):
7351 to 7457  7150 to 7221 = 0.96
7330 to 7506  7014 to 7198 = 0.99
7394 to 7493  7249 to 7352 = 1.12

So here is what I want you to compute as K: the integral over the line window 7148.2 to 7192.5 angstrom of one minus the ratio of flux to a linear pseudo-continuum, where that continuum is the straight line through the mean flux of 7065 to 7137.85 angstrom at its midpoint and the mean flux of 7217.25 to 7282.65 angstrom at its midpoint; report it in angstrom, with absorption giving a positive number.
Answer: -2.0 angstrom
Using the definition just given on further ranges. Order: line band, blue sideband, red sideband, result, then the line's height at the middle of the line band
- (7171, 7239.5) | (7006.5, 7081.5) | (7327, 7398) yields -2.9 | 1.37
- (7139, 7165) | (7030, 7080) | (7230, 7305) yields -0.2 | 1.35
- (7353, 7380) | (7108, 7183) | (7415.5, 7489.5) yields 2.4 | 1.44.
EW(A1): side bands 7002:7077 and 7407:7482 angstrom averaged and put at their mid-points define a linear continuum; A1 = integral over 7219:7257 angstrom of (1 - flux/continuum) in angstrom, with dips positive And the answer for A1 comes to 2.9 angstrom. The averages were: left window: 1.43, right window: 1.44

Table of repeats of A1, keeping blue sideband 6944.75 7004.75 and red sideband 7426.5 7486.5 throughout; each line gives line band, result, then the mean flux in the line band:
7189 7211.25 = 0.2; 1.47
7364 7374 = 1.3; 1.29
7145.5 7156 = 1.3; 1.31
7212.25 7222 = 0.9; 1.35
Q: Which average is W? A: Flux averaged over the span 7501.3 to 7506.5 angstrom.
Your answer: 1.46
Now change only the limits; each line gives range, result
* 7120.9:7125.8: 1.4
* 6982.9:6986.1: 1.44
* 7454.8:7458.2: 1.55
